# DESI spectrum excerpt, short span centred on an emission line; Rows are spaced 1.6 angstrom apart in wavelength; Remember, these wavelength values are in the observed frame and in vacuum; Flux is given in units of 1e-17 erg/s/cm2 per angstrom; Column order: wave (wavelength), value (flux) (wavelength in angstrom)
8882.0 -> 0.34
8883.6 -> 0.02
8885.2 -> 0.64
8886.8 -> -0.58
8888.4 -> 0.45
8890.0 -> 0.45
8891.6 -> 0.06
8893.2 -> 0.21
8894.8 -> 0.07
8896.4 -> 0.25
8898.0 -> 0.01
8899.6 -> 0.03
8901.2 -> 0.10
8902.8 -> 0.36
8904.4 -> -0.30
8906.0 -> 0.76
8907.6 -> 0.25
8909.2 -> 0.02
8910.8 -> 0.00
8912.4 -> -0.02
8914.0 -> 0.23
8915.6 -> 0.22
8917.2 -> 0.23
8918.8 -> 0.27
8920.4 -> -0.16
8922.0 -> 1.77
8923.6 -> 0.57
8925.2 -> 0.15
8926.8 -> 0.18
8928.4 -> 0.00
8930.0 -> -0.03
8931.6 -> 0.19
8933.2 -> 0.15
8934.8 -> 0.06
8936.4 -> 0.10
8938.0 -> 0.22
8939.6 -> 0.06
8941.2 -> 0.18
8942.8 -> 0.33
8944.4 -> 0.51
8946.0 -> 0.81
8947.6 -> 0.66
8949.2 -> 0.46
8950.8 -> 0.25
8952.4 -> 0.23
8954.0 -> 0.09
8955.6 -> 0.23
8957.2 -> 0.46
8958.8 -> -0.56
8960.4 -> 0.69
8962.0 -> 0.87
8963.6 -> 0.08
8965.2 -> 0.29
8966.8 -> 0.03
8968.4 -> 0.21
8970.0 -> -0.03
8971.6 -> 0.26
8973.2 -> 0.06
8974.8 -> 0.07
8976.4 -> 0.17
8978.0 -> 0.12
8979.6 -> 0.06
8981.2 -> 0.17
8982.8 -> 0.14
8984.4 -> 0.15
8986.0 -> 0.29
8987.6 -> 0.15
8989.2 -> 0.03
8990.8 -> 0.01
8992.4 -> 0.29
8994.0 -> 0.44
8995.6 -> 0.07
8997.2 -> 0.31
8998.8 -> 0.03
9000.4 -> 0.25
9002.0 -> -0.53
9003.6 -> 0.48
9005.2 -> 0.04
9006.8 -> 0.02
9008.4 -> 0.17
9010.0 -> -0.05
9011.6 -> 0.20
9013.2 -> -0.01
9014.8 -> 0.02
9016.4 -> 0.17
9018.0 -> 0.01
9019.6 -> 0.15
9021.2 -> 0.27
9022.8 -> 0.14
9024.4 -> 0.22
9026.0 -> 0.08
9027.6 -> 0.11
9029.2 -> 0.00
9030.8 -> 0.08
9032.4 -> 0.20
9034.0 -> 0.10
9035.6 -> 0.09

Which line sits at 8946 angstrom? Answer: H-gamma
